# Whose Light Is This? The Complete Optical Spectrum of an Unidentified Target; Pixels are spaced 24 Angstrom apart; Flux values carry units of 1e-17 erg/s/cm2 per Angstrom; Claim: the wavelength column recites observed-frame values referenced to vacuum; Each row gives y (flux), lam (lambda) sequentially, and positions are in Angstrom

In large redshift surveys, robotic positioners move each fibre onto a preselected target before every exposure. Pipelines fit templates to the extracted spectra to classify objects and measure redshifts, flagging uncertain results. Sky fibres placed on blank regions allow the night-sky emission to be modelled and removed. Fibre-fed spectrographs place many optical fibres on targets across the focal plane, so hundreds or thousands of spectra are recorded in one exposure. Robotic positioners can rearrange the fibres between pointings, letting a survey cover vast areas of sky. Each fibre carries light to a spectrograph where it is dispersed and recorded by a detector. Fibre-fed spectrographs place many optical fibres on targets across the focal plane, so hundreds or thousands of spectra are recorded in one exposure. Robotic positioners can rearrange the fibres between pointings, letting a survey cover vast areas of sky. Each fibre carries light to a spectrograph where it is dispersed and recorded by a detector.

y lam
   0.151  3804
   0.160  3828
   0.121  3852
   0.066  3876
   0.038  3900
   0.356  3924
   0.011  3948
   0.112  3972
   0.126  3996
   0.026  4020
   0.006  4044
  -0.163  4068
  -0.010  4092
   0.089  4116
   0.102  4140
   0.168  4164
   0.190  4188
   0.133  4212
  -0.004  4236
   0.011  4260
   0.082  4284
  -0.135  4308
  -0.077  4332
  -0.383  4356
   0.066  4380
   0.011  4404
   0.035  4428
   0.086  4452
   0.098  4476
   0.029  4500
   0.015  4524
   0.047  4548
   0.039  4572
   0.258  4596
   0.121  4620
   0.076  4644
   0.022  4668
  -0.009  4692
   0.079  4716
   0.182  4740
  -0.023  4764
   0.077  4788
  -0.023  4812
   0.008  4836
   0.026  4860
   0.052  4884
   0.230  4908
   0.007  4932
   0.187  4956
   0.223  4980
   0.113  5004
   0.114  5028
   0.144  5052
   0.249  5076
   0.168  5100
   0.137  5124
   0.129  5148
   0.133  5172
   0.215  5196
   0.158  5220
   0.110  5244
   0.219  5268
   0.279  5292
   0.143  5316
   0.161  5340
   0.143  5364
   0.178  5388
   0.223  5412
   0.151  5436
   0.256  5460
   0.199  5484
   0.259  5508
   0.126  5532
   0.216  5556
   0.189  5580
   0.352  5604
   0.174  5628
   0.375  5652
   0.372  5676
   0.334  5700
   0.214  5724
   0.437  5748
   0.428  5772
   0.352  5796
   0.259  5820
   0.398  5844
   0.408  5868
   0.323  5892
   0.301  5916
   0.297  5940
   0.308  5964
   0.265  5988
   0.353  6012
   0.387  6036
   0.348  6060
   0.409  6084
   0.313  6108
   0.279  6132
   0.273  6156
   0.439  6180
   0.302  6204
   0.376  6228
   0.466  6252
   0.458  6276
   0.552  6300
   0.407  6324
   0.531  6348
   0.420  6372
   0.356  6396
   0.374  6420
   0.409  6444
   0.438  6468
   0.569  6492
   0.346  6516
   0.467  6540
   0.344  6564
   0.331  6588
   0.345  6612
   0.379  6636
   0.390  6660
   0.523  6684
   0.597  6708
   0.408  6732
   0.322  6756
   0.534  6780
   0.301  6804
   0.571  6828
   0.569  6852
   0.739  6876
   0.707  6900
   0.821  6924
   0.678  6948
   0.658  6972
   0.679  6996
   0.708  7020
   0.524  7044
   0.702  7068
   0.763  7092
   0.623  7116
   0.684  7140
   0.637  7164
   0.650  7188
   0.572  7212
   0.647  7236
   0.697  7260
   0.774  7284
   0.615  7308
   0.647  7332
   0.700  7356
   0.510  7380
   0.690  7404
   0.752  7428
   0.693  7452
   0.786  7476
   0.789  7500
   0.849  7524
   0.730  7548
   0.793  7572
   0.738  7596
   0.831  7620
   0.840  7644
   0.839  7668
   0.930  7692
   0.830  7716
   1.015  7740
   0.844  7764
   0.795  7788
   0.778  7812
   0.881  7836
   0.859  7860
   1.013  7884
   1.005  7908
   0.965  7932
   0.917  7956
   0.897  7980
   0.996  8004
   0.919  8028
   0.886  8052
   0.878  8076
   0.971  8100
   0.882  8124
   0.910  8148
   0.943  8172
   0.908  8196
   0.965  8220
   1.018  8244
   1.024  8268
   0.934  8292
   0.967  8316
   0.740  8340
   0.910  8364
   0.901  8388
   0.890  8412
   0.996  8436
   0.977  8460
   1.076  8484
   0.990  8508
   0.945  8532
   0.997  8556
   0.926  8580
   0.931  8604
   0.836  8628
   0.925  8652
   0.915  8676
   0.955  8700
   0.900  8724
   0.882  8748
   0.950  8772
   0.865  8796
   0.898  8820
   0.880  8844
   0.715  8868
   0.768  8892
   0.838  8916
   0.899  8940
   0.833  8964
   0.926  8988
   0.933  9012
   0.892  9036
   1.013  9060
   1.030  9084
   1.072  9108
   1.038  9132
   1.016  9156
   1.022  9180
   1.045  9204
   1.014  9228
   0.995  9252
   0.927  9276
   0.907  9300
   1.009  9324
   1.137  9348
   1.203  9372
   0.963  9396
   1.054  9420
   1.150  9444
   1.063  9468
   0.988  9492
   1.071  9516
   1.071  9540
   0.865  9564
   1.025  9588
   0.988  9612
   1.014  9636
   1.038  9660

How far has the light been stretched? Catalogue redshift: 0.716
